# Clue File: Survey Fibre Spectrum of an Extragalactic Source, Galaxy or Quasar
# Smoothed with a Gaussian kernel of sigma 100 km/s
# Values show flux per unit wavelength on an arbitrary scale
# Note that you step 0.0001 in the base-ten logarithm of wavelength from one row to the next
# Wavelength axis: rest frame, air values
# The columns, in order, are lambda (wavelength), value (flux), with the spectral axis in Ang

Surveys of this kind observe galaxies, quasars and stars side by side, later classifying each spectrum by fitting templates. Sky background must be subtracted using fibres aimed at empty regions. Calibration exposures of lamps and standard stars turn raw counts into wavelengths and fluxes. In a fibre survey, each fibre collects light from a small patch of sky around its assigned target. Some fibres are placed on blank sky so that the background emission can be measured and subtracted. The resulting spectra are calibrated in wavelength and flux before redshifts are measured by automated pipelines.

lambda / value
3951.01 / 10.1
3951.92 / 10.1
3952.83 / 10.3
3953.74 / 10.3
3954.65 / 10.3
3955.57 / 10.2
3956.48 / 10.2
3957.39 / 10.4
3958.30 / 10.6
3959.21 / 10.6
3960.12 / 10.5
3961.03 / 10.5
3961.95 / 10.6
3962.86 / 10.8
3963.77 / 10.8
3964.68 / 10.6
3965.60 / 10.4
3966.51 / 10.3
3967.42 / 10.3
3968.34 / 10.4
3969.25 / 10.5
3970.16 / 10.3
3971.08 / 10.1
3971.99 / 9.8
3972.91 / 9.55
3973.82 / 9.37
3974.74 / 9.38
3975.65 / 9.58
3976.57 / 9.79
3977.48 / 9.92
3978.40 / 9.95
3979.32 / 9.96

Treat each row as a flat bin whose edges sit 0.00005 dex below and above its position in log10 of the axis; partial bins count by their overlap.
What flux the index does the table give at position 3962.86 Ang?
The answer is 10.8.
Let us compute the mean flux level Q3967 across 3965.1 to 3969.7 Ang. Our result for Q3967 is 10.4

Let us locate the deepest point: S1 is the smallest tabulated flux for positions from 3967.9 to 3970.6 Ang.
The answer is 10.3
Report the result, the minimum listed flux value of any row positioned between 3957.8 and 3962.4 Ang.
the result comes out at 10.5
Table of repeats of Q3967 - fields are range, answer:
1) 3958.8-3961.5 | 10.5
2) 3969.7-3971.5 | 10.2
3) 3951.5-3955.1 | 10.3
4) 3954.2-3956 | 10.2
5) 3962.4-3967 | 10.6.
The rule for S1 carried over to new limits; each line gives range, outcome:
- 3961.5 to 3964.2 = 10.6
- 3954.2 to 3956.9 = 10.2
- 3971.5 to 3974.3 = 9.37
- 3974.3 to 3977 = 9.38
